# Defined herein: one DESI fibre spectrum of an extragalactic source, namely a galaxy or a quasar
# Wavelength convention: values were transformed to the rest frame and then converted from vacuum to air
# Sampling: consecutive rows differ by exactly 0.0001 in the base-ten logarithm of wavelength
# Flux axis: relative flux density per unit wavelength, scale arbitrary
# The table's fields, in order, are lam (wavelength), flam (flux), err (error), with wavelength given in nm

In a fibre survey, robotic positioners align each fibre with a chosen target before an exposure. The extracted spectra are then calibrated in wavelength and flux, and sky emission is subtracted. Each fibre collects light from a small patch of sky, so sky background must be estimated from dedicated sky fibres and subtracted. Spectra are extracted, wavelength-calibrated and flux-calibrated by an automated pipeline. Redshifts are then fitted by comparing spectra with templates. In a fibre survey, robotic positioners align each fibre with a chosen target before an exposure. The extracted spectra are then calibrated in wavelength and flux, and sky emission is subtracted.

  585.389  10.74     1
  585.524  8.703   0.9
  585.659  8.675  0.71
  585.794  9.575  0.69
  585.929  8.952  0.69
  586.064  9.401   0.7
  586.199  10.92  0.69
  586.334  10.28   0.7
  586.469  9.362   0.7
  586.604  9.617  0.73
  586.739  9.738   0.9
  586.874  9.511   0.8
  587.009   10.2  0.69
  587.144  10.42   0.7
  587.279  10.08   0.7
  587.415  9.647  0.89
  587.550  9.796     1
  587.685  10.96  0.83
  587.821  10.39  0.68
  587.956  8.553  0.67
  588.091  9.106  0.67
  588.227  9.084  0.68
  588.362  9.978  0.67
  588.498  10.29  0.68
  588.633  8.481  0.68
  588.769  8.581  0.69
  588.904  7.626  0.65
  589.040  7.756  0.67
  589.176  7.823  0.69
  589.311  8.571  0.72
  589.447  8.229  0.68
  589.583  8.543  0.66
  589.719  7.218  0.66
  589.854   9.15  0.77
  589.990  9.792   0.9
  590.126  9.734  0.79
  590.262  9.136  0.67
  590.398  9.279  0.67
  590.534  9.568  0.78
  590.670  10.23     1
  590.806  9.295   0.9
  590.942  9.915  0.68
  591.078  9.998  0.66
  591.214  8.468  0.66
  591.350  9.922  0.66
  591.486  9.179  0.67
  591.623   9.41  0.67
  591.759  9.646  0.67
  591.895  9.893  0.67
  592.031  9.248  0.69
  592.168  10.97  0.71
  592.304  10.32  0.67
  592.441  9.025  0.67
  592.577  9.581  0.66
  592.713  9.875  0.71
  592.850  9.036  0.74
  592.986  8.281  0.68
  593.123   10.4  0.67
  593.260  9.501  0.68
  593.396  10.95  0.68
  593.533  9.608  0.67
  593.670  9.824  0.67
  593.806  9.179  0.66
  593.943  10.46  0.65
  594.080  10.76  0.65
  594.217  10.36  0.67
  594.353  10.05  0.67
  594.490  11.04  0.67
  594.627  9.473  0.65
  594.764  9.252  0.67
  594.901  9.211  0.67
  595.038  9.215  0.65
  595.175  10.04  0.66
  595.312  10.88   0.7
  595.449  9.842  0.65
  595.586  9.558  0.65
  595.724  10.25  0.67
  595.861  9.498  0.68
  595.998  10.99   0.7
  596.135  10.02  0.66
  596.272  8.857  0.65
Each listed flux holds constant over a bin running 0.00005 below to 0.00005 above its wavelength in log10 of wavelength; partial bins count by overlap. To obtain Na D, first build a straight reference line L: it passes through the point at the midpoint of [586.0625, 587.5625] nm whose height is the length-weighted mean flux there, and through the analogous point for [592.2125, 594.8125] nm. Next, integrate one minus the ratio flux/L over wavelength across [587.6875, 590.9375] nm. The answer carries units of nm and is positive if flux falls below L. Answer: 0.288 nm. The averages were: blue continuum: 9.94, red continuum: 9.86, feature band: 9.03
